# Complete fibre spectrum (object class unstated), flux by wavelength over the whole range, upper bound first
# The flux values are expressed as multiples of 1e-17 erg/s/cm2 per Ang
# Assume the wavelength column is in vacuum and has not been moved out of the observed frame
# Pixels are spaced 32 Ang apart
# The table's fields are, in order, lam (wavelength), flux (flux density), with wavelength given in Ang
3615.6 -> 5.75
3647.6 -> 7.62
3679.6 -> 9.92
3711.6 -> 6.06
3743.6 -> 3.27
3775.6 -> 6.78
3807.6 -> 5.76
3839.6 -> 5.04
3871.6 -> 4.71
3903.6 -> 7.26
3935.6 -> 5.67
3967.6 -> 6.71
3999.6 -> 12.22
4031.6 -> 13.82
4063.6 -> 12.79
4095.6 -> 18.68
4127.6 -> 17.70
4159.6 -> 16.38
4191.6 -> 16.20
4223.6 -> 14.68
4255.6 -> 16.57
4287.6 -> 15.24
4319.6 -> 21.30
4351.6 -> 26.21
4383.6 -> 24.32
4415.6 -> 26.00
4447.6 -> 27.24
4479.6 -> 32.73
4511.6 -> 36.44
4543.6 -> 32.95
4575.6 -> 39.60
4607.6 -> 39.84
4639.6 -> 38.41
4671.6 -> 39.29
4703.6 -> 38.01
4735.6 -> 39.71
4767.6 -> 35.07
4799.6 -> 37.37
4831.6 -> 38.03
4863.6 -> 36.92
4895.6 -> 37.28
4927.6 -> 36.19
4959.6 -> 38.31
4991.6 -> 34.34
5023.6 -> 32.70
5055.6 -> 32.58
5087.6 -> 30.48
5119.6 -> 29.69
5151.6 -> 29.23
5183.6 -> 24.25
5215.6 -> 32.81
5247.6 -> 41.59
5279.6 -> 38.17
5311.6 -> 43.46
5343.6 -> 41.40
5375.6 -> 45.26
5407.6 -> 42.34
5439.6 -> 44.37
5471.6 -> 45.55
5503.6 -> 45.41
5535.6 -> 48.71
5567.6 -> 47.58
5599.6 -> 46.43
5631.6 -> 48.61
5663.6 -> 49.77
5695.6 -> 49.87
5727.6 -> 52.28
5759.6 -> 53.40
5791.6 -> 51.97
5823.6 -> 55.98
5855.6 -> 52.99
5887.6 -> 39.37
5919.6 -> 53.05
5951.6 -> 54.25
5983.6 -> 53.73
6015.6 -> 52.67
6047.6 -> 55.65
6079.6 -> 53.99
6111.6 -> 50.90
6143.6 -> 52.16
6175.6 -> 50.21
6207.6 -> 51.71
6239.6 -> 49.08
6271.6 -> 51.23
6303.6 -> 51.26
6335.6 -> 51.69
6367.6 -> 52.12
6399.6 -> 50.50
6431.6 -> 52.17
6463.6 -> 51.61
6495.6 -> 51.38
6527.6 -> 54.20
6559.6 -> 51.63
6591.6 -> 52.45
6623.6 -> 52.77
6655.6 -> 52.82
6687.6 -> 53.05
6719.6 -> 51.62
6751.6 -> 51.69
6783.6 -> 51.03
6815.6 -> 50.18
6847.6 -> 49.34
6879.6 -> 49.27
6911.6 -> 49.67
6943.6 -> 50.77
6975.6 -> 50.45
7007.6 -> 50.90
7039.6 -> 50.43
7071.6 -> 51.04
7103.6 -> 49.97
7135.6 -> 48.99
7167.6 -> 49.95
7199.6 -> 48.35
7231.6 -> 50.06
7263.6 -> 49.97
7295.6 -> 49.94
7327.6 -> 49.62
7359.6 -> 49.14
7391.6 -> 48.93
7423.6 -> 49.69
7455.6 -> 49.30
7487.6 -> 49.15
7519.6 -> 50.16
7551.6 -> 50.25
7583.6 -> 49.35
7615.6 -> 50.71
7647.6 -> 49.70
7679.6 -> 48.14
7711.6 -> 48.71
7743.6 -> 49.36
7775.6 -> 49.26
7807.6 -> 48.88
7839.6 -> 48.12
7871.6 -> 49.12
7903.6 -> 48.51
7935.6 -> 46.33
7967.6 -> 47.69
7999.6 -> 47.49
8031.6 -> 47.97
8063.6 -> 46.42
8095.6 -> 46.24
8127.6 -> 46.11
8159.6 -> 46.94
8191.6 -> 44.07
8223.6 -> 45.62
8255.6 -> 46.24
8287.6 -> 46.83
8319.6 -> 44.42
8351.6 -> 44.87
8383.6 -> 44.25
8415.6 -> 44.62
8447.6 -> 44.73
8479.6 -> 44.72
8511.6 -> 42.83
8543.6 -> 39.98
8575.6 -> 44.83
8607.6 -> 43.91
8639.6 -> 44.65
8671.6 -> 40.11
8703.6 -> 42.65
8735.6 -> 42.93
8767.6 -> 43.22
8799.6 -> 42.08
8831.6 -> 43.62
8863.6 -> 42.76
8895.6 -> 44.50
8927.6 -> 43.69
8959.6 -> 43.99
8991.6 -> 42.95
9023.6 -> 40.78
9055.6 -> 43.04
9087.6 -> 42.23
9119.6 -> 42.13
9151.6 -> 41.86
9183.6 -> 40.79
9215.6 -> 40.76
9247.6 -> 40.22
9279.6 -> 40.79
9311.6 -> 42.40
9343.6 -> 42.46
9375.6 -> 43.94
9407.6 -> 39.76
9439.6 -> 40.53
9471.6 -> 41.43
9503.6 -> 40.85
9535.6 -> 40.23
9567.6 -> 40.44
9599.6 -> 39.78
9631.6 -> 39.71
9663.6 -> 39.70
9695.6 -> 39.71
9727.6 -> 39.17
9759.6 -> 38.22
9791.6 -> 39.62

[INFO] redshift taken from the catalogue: 0.000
